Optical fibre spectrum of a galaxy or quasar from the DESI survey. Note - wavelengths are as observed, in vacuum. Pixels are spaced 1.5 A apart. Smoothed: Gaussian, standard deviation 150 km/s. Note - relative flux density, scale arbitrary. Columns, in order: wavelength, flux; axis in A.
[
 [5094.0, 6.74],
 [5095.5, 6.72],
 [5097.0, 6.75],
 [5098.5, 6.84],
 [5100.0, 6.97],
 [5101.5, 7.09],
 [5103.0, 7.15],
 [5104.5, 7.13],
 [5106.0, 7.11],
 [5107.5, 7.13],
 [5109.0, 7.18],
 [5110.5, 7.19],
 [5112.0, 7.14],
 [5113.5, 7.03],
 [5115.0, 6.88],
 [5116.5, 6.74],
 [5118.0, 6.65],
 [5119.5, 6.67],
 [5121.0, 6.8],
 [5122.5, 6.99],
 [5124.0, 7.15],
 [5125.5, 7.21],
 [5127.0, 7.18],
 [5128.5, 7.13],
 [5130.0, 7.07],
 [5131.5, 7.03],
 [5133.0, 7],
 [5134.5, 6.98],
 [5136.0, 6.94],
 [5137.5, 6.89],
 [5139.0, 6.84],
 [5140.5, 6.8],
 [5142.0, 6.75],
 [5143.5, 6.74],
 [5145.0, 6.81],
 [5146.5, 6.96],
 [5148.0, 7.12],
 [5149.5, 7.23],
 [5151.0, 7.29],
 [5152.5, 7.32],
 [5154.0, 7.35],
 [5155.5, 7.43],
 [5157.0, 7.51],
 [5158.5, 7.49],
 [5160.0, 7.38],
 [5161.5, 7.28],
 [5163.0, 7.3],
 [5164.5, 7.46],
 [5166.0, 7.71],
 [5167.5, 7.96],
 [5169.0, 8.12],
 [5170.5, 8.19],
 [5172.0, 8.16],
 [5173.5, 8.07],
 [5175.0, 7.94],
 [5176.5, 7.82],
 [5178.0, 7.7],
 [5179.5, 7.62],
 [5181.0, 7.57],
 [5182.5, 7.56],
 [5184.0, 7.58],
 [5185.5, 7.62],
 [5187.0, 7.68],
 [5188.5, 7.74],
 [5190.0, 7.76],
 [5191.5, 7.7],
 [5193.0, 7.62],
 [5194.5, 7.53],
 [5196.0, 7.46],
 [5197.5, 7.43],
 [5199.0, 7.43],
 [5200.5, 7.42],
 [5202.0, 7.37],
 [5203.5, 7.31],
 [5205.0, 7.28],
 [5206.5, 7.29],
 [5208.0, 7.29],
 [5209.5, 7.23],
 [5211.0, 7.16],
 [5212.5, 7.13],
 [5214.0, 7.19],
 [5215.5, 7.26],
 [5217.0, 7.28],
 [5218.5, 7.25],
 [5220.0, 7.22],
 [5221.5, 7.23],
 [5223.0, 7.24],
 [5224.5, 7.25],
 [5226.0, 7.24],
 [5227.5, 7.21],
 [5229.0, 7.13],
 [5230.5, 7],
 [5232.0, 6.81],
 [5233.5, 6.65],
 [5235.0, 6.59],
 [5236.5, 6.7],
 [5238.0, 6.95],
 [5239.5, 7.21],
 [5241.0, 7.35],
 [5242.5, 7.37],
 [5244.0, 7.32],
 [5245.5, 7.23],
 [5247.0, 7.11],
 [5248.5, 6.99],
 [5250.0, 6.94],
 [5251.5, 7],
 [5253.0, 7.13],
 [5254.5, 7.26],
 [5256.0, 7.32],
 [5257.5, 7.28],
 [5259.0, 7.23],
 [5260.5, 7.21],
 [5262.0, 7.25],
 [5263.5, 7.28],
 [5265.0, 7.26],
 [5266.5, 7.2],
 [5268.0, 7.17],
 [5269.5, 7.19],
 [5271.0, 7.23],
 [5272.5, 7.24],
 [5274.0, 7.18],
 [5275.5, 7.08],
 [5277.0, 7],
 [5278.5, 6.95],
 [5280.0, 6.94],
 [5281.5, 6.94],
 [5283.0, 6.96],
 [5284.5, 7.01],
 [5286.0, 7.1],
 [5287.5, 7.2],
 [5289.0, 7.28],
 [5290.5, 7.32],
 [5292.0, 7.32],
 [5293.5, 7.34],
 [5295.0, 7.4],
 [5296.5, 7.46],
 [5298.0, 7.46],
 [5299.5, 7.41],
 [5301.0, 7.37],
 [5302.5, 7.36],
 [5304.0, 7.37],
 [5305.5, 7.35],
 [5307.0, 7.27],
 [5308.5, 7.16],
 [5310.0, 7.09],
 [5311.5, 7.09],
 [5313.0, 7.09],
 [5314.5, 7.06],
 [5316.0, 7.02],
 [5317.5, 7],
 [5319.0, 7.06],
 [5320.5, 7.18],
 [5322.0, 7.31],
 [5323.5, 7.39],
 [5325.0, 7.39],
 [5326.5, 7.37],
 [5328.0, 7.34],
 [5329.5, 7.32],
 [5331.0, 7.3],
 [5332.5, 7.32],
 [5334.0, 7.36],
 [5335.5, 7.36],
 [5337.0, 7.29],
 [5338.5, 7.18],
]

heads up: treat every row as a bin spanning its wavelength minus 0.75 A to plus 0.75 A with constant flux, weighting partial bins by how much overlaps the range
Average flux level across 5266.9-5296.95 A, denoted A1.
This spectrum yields 7.16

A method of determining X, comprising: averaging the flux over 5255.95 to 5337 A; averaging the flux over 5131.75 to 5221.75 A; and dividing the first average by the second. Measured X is 1.0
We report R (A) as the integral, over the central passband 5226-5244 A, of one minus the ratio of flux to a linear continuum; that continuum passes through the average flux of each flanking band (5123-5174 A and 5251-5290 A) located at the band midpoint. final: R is 0.42 A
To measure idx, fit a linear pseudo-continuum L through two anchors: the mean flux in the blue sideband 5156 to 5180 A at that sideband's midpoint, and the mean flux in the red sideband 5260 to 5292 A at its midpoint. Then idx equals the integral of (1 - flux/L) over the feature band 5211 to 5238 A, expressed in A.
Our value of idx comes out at 1.3 A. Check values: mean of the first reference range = 7.73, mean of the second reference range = 7.15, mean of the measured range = 7.08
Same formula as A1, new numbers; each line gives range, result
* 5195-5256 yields 7.18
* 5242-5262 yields 7.18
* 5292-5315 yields 7.29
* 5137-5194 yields 7.48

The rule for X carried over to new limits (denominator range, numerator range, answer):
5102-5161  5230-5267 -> 1.01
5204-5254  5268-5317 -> 1.01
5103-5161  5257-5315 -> 1.02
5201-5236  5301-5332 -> 1.01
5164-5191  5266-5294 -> 0.92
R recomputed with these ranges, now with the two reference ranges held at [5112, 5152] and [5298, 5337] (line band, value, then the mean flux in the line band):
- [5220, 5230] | -0.1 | 7.21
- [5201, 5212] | -0.3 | 7.28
